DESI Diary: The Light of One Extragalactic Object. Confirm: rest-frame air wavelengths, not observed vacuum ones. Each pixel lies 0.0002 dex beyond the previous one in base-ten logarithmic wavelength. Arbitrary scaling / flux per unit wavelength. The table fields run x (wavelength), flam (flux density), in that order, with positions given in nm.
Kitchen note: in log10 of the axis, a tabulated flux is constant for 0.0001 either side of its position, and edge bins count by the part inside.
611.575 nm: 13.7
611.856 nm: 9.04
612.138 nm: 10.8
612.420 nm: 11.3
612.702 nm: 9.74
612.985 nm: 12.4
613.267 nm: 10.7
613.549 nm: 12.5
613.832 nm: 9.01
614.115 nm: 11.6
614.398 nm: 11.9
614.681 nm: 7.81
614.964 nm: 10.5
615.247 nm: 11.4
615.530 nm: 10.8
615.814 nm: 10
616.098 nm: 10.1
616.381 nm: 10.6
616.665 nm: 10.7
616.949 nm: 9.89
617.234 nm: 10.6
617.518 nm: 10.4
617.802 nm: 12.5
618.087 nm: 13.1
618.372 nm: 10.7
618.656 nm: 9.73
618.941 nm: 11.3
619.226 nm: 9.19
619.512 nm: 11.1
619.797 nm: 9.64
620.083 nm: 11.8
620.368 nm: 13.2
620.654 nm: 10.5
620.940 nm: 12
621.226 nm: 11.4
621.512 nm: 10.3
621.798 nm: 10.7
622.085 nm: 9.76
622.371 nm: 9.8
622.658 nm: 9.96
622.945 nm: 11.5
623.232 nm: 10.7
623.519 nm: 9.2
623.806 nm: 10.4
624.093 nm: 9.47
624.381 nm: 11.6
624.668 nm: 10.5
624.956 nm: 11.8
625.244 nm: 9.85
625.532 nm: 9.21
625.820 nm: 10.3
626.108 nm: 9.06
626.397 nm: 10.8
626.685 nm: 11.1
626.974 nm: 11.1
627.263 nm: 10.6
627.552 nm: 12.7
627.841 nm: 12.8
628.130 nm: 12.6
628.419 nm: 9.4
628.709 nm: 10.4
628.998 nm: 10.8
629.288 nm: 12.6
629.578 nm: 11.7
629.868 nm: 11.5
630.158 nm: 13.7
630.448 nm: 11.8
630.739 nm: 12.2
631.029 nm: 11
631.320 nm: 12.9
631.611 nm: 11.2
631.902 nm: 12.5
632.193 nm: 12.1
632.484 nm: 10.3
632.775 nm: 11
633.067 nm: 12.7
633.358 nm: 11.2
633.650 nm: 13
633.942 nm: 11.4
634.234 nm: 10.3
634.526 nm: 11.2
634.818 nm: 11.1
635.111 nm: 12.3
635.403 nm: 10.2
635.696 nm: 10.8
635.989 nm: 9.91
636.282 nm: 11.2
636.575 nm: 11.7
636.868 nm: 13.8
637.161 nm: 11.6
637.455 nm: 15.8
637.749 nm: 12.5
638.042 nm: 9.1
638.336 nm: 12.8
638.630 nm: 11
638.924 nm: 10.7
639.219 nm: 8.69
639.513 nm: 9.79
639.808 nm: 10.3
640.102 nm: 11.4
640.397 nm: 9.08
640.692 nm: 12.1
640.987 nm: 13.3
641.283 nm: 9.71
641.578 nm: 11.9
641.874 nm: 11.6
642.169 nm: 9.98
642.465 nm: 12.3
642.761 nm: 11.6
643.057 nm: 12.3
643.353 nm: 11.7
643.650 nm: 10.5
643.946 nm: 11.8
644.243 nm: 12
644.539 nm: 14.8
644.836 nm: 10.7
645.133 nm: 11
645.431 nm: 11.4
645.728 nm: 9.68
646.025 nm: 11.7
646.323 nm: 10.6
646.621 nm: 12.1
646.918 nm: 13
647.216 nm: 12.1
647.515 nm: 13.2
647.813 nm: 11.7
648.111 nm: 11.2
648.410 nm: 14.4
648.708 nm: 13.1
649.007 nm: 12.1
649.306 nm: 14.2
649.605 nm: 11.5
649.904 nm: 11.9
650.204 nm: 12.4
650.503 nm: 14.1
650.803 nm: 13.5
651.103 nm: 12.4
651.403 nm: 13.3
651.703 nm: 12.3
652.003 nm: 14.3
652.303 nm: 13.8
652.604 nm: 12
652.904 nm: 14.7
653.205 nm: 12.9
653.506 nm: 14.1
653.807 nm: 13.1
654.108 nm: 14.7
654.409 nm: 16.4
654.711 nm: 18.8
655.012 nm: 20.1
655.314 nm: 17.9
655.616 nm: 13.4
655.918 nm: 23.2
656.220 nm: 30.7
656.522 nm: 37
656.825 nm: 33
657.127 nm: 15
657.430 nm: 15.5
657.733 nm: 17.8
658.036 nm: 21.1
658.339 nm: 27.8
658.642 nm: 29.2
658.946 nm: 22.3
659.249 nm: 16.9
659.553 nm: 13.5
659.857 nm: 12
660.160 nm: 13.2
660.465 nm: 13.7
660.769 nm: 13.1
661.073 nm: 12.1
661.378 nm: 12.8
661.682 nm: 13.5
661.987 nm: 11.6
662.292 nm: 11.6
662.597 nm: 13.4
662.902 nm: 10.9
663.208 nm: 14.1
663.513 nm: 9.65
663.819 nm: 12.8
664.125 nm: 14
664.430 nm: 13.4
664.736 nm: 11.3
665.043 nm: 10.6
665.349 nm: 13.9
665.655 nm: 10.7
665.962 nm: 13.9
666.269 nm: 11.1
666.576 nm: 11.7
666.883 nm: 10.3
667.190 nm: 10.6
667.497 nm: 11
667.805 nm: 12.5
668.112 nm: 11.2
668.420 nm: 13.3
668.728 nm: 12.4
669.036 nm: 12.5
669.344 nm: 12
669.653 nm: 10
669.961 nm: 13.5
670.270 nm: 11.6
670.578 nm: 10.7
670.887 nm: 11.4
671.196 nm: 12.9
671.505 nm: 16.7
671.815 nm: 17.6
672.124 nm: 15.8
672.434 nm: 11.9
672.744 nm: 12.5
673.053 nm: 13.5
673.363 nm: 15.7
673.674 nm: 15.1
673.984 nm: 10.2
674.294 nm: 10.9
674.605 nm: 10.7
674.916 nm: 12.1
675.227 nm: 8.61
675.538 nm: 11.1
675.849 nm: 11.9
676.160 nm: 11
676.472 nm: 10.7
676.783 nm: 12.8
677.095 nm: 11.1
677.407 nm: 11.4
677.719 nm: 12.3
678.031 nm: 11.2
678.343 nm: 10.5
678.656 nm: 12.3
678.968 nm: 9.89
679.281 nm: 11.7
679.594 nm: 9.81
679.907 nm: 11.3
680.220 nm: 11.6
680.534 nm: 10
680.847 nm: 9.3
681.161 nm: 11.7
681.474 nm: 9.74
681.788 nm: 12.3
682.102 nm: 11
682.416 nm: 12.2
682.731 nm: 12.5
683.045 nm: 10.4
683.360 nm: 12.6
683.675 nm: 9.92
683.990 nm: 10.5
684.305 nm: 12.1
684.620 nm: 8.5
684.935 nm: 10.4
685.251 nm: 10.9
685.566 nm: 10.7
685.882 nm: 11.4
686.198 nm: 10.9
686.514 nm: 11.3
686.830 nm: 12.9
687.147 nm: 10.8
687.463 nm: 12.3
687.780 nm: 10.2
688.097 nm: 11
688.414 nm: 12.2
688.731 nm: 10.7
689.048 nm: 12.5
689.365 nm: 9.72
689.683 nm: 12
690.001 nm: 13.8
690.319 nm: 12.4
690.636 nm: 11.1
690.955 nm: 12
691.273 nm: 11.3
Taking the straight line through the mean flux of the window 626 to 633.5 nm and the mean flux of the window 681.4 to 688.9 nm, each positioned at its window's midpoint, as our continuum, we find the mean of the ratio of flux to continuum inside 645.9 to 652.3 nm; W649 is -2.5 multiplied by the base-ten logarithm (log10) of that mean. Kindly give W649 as -0.11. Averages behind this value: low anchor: 11.5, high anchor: 11.2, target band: 12.7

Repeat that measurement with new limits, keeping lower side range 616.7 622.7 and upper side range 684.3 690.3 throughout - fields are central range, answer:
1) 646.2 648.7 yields -0.12 mag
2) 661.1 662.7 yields -0.13 mag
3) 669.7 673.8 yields -0.22 mag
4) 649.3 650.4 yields -0.12 mag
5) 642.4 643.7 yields -0.07 mag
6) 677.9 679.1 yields 0.02 mag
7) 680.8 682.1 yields 0.03 mag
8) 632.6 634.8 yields -0.05 mag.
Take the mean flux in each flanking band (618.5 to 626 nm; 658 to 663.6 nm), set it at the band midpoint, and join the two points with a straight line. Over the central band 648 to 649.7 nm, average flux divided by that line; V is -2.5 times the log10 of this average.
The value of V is 0.08 mag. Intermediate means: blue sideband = 10.6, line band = 12.8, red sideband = 15.3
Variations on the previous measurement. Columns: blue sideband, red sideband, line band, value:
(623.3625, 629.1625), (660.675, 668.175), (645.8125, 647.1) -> -0.03 mag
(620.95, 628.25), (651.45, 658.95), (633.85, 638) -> 0.19 mag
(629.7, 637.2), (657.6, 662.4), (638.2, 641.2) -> 0.17 mag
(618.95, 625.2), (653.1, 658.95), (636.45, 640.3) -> 0.33 mag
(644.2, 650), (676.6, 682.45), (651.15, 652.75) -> -0.10 mag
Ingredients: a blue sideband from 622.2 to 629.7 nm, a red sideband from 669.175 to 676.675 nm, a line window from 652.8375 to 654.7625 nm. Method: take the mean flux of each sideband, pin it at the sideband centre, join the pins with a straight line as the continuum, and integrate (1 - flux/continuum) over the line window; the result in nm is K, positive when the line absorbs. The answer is -0.50 nm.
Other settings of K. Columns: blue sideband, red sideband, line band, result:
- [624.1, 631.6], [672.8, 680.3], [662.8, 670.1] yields -0.301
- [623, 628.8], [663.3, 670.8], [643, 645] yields -0.131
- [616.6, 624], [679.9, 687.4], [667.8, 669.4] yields -0.195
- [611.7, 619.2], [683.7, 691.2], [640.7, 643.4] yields -0.170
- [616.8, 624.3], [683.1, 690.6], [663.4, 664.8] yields -0.161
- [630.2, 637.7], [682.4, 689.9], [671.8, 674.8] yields -0.487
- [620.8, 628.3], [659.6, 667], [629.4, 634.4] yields -0.344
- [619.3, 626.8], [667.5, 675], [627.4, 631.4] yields -0.358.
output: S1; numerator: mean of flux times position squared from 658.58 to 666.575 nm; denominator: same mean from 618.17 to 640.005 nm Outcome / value 1.34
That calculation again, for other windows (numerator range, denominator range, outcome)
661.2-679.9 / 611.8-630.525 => 1.30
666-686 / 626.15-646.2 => 1.15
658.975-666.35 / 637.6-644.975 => 1.21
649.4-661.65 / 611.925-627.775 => 1.77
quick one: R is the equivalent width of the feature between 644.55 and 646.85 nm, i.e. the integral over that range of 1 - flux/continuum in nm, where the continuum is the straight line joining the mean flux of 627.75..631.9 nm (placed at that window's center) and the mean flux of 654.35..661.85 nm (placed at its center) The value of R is 0.67 nm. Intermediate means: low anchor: 11.8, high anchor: 19.2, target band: 11.3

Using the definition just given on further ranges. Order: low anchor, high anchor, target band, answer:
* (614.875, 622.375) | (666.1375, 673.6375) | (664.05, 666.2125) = 0.01 nm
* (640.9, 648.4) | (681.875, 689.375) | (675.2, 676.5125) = 0.05 nm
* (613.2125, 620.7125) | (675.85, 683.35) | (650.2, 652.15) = -0.39 nm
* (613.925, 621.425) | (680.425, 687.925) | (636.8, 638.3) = -0.22 nm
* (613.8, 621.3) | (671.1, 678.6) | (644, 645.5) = -0.05 nm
